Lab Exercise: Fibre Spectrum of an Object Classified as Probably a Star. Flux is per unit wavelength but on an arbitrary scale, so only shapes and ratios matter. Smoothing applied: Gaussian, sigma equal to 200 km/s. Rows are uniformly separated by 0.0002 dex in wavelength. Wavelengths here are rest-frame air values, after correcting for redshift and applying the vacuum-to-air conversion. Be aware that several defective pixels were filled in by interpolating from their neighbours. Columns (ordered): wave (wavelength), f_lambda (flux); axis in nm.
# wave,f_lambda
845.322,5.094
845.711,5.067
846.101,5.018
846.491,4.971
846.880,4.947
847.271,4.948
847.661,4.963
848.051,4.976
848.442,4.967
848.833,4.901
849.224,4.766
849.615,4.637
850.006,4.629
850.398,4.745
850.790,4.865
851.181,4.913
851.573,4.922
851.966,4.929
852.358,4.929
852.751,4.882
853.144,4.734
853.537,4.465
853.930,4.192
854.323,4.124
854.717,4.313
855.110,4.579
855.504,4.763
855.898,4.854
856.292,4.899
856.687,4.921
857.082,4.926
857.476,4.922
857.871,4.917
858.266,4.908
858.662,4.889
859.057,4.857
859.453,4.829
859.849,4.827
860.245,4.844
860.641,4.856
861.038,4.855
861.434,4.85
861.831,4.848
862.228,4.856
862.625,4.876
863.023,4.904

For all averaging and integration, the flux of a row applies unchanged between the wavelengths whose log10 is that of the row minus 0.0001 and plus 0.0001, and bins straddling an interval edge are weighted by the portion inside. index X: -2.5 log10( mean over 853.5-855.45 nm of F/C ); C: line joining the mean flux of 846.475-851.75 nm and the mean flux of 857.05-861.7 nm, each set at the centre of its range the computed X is 0.12 mag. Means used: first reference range 4.86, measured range 4.36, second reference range 4.87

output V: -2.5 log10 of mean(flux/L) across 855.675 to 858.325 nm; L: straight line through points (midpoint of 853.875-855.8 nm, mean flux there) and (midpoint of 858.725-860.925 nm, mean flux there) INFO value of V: -0.07 mag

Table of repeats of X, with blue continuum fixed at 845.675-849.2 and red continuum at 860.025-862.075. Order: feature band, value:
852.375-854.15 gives 0.07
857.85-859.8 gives 0.00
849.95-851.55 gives 0.03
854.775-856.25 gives 0.04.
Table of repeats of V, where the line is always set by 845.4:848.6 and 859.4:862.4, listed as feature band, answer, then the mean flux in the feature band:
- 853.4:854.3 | 0.15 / 4.28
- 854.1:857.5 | 0.05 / 4.69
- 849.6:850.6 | 0.06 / 4.68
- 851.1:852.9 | 0.00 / 4.91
